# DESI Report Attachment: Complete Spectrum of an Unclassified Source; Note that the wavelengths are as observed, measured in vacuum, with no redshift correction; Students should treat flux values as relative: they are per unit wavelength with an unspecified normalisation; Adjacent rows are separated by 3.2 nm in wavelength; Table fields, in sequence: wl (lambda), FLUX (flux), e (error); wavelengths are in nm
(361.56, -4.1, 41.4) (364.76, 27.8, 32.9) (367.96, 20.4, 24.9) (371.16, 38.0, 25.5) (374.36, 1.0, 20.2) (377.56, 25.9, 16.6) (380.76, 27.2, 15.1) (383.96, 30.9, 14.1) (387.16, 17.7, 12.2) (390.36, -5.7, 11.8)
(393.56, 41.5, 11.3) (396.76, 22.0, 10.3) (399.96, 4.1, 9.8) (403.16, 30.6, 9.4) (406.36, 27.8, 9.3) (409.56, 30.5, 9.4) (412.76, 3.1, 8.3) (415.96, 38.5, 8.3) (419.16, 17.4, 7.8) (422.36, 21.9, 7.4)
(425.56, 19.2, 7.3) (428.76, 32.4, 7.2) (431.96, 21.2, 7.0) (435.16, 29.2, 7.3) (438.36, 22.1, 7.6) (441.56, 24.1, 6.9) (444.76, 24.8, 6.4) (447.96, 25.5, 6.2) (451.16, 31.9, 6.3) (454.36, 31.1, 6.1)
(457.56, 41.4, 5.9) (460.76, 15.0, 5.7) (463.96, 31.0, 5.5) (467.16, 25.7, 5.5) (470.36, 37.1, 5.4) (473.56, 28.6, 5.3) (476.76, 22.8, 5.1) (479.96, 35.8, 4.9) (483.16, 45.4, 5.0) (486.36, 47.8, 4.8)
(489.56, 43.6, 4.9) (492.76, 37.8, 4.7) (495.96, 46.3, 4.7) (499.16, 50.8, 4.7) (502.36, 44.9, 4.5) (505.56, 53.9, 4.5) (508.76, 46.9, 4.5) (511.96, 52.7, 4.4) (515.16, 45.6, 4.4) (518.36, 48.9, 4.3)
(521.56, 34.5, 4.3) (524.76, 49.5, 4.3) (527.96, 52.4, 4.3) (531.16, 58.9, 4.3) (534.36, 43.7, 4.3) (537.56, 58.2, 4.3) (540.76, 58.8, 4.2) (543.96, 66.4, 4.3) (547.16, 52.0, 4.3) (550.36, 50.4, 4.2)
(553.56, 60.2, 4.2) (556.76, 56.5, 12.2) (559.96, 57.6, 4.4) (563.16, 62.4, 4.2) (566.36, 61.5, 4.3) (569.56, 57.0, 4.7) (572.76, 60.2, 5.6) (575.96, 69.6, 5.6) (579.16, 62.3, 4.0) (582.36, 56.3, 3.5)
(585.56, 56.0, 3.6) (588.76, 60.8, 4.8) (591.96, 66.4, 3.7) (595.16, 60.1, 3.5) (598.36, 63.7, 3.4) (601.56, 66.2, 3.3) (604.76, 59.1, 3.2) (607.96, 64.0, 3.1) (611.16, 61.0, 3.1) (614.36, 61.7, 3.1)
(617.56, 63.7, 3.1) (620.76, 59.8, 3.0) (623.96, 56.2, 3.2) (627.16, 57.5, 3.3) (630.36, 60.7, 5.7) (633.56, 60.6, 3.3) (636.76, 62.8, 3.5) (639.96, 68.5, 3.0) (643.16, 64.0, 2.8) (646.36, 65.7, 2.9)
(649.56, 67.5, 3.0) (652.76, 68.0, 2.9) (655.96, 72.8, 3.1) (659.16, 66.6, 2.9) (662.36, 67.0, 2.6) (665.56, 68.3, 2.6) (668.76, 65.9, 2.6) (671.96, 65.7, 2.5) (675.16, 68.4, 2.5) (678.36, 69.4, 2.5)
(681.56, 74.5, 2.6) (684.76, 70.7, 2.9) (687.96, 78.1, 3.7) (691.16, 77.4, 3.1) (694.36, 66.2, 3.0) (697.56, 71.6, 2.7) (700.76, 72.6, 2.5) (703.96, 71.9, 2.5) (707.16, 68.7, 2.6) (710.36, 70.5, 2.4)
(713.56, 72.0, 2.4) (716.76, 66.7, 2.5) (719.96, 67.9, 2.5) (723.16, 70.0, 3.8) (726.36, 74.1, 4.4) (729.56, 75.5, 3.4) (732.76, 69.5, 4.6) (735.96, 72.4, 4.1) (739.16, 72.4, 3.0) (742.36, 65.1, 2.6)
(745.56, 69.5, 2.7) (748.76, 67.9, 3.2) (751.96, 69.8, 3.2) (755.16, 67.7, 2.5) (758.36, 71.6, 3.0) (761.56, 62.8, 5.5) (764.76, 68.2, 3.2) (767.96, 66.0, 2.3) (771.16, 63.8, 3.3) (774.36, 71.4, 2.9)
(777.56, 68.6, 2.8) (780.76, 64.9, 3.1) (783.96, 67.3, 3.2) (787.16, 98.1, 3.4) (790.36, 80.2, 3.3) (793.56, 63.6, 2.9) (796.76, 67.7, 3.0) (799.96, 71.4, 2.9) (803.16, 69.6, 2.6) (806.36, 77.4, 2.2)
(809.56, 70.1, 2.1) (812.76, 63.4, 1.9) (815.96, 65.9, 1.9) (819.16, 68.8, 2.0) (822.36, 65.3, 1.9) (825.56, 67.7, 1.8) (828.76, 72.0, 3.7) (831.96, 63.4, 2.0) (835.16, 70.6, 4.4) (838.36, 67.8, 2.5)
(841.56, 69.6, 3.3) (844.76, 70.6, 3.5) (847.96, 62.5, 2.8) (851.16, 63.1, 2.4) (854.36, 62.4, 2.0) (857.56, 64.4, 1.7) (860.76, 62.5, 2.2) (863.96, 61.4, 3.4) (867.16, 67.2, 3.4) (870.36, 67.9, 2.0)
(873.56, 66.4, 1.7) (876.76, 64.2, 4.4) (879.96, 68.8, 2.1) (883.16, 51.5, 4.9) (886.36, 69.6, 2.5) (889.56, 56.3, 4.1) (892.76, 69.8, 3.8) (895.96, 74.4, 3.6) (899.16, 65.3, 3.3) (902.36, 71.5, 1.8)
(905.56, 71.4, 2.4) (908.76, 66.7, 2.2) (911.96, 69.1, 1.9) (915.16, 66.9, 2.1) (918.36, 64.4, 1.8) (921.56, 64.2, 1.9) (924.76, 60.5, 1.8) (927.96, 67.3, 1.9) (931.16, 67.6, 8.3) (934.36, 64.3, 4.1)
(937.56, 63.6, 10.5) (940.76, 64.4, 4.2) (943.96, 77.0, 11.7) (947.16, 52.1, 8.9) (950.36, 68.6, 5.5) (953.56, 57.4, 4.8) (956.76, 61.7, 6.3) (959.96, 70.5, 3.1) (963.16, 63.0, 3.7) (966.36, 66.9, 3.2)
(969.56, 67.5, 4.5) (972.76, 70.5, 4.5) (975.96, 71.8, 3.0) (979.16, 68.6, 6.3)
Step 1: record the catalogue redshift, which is 0.20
